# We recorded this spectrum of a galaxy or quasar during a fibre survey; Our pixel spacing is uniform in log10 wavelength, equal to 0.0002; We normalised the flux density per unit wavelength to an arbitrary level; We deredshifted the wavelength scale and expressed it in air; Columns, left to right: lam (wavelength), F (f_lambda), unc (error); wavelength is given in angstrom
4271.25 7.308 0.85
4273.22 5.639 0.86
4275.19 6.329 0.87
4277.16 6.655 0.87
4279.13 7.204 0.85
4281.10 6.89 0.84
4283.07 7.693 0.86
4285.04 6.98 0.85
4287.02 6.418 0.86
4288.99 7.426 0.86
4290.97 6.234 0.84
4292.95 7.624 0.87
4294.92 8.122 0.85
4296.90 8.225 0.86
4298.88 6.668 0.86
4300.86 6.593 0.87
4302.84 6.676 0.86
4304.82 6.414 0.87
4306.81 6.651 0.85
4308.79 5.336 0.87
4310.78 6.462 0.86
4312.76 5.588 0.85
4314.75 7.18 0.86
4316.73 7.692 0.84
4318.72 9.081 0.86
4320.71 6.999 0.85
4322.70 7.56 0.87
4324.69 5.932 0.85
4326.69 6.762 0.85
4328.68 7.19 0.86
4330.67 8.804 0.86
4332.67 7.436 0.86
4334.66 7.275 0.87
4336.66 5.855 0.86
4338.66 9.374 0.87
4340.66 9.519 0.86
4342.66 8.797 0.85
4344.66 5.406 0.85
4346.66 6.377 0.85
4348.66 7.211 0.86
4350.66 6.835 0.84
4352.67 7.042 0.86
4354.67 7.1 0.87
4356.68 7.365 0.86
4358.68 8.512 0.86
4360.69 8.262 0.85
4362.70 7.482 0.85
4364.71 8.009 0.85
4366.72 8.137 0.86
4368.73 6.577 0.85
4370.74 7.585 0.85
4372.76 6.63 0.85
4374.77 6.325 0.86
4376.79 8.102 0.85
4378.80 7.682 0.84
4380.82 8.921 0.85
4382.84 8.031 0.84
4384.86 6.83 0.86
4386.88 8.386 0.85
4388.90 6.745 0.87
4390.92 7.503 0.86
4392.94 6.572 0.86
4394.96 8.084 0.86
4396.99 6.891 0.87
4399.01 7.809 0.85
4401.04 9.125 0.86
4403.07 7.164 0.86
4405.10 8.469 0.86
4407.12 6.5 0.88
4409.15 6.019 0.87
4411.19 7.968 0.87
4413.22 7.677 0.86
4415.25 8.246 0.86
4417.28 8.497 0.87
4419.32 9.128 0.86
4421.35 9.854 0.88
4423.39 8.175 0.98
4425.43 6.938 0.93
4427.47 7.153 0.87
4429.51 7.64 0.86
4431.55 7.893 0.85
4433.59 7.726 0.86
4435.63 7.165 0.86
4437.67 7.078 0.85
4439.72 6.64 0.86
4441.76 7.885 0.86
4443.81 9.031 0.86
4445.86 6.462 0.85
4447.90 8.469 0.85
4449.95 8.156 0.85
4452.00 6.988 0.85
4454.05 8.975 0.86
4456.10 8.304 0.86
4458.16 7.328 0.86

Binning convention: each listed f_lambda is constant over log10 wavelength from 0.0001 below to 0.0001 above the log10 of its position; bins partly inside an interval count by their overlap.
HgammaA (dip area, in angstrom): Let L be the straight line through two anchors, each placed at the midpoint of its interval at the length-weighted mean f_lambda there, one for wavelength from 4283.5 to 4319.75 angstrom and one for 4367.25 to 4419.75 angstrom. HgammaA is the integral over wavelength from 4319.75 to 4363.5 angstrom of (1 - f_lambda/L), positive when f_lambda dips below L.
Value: -1.0 angstrom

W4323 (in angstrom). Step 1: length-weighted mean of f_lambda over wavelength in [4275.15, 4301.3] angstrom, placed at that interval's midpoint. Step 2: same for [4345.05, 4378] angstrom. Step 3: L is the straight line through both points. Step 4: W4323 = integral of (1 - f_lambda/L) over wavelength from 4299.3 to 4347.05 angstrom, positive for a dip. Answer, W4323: 0.5 angstrom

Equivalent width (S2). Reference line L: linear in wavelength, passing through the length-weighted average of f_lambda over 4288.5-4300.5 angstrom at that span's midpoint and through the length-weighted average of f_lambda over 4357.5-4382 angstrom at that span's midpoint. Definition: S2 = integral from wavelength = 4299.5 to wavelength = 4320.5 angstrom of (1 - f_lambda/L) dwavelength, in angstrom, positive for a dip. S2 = 1.8 angstrom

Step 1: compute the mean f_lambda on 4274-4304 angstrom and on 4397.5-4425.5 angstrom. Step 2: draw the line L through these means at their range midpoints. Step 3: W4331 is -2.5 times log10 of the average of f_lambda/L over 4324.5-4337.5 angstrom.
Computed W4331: 0.04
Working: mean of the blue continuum 7.04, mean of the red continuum 7.99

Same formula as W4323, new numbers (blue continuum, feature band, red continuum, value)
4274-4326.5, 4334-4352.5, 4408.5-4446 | -0.4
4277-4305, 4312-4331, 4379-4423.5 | 0.1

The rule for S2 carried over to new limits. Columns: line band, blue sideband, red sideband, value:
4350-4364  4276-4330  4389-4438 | -0.4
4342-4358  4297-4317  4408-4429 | 0.2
